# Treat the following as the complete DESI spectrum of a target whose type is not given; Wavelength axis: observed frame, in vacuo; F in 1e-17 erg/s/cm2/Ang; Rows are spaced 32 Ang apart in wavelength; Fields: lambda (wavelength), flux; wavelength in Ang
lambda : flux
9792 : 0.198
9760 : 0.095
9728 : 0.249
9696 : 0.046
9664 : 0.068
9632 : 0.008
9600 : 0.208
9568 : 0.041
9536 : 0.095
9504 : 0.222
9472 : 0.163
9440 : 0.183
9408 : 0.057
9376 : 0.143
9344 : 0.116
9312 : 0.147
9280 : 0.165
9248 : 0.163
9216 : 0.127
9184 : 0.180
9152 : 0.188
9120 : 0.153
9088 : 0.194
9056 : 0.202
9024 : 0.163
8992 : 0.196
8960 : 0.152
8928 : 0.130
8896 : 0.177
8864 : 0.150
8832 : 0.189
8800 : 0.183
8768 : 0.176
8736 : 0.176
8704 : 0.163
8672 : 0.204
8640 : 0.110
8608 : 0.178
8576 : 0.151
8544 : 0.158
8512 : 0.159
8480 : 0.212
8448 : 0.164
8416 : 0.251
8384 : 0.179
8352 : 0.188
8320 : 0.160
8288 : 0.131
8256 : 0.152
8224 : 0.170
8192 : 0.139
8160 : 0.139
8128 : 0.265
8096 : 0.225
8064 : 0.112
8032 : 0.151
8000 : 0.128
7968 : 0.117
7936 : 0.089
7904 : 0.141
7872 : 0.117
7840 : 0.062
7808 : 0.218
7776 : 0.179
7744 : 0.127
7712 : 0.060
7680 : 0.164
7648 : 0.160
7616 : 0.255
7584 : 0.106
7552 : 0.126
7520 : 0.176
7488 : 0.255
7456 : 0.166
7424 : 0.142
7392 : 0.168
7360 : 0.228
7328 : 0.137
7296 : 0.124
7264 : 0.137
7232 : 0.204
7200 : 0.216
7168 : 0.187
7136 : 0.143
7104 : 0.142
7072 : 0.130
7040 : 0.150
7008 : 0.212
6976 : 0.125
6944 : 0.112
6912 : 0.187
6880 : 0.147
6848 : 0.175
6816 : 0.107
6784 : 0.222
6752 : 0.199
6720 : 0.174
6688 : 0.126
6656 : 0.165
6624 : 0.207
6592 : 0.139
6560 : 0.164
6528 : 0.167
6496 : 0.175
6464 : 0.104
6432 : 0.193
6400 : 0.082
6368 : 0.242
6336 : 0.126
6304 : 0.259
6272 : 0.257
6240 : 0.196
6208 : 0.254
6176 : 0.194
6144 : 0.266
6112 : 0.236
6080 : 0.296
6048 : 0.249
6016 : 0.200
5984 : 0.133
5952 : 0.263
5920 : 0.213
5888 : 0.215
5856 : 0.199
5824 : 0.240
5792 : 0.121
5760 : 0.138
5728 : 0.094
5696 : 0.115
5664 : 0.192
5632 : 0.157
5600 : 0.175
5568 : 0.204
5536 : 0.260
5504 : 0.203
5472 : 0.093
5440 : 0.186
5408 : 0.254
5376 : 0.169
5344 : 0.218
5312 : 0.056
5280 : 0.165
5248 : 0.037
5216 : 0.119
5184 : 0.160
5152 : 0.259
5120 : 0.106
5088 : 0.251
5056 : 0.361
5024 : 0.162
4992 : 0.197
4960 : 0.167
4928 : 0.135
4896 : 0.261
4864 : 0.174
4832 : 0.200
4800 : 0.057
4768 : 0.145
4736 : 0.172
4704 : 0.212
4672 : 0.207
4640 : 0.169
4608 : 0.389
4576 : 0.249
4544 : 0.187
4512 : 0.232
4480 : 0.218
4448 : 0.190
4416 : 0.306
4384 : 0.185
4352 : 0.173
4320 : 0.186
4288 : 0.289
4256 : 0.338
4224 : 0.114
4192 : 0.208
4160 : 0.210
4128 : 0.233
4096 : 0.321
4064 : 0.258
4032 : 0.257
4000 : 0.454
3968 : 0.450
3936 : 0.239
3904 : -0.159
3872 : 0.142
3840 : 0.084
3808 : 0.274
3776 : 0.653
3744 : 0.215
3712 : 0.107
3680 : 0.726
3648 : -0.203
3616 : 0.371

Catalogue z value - 1.18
